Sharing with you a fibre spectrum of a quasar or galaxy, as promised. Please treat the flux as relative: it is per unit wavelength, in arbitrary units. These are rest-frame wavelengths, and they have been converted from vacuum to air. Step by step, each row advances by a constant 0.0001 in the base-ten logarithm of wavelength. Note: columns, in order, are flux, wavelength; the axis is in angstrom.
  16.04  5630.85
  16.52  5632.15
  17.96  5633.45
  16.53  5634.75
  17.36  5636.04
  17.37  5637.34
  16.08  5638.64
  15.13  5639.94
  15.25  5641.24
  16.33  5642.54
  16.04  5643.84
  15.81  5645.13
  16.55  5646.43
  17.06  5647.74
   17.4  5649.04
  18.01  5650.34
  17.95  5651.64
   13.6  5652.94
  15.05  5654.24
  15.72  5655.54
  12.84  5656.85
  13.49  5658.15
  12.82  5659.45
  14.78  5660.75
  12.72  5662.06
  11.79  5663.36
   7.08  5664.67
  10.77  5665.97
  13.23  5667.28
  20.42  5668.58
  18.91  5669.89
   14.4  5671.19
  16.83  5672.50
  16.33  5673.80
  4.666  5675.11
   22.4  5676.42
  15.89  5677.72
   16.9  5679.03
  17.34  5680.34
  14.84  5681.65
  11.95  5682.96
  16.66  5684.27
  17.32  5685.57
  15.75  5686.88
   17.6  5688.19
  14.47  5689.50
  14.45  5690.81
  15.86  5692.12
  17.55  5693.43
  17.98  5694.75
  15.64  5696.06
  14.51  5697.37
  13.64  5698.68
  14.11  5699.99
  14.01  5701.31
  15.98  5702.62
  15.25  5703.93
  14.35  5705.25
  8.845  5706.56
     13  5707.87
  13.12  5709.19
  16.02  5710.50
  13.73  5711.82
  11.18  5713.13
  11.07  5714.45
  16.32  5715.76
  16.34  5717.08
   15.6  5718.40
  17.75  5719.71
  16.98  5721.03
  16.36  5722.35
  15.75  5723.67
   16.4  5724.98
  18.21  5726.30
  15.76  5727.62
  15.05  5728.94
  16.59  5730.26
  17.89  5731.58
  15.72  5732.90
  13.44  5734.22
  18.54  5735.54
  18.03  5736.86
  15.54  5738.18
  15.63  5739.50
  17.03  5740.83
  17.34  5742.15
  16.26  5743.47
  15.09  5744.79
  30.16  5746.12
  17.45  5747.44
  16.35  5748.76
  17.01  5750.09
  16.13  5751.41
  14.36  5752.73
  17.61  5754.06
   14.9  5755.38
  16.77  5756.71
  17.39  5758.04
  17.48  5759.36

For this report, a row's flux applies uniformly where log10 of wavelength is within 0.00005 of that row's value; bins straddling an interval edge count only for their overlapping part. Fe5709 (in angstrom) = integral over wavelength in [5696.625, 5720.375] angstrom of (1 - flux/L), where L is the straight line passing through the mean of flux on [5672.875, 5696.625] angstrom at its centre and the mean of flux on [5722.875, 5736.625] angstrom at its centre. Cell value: 2.9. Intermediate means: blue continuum 15.8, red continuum 16.4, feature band 14.2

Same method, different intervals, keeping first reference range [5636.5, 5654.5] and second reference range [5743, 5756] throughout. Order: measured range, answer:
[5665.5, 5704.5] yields 2.9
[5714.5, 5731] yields 1.0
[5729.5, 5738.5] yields 0.4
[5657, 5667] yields 2.7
